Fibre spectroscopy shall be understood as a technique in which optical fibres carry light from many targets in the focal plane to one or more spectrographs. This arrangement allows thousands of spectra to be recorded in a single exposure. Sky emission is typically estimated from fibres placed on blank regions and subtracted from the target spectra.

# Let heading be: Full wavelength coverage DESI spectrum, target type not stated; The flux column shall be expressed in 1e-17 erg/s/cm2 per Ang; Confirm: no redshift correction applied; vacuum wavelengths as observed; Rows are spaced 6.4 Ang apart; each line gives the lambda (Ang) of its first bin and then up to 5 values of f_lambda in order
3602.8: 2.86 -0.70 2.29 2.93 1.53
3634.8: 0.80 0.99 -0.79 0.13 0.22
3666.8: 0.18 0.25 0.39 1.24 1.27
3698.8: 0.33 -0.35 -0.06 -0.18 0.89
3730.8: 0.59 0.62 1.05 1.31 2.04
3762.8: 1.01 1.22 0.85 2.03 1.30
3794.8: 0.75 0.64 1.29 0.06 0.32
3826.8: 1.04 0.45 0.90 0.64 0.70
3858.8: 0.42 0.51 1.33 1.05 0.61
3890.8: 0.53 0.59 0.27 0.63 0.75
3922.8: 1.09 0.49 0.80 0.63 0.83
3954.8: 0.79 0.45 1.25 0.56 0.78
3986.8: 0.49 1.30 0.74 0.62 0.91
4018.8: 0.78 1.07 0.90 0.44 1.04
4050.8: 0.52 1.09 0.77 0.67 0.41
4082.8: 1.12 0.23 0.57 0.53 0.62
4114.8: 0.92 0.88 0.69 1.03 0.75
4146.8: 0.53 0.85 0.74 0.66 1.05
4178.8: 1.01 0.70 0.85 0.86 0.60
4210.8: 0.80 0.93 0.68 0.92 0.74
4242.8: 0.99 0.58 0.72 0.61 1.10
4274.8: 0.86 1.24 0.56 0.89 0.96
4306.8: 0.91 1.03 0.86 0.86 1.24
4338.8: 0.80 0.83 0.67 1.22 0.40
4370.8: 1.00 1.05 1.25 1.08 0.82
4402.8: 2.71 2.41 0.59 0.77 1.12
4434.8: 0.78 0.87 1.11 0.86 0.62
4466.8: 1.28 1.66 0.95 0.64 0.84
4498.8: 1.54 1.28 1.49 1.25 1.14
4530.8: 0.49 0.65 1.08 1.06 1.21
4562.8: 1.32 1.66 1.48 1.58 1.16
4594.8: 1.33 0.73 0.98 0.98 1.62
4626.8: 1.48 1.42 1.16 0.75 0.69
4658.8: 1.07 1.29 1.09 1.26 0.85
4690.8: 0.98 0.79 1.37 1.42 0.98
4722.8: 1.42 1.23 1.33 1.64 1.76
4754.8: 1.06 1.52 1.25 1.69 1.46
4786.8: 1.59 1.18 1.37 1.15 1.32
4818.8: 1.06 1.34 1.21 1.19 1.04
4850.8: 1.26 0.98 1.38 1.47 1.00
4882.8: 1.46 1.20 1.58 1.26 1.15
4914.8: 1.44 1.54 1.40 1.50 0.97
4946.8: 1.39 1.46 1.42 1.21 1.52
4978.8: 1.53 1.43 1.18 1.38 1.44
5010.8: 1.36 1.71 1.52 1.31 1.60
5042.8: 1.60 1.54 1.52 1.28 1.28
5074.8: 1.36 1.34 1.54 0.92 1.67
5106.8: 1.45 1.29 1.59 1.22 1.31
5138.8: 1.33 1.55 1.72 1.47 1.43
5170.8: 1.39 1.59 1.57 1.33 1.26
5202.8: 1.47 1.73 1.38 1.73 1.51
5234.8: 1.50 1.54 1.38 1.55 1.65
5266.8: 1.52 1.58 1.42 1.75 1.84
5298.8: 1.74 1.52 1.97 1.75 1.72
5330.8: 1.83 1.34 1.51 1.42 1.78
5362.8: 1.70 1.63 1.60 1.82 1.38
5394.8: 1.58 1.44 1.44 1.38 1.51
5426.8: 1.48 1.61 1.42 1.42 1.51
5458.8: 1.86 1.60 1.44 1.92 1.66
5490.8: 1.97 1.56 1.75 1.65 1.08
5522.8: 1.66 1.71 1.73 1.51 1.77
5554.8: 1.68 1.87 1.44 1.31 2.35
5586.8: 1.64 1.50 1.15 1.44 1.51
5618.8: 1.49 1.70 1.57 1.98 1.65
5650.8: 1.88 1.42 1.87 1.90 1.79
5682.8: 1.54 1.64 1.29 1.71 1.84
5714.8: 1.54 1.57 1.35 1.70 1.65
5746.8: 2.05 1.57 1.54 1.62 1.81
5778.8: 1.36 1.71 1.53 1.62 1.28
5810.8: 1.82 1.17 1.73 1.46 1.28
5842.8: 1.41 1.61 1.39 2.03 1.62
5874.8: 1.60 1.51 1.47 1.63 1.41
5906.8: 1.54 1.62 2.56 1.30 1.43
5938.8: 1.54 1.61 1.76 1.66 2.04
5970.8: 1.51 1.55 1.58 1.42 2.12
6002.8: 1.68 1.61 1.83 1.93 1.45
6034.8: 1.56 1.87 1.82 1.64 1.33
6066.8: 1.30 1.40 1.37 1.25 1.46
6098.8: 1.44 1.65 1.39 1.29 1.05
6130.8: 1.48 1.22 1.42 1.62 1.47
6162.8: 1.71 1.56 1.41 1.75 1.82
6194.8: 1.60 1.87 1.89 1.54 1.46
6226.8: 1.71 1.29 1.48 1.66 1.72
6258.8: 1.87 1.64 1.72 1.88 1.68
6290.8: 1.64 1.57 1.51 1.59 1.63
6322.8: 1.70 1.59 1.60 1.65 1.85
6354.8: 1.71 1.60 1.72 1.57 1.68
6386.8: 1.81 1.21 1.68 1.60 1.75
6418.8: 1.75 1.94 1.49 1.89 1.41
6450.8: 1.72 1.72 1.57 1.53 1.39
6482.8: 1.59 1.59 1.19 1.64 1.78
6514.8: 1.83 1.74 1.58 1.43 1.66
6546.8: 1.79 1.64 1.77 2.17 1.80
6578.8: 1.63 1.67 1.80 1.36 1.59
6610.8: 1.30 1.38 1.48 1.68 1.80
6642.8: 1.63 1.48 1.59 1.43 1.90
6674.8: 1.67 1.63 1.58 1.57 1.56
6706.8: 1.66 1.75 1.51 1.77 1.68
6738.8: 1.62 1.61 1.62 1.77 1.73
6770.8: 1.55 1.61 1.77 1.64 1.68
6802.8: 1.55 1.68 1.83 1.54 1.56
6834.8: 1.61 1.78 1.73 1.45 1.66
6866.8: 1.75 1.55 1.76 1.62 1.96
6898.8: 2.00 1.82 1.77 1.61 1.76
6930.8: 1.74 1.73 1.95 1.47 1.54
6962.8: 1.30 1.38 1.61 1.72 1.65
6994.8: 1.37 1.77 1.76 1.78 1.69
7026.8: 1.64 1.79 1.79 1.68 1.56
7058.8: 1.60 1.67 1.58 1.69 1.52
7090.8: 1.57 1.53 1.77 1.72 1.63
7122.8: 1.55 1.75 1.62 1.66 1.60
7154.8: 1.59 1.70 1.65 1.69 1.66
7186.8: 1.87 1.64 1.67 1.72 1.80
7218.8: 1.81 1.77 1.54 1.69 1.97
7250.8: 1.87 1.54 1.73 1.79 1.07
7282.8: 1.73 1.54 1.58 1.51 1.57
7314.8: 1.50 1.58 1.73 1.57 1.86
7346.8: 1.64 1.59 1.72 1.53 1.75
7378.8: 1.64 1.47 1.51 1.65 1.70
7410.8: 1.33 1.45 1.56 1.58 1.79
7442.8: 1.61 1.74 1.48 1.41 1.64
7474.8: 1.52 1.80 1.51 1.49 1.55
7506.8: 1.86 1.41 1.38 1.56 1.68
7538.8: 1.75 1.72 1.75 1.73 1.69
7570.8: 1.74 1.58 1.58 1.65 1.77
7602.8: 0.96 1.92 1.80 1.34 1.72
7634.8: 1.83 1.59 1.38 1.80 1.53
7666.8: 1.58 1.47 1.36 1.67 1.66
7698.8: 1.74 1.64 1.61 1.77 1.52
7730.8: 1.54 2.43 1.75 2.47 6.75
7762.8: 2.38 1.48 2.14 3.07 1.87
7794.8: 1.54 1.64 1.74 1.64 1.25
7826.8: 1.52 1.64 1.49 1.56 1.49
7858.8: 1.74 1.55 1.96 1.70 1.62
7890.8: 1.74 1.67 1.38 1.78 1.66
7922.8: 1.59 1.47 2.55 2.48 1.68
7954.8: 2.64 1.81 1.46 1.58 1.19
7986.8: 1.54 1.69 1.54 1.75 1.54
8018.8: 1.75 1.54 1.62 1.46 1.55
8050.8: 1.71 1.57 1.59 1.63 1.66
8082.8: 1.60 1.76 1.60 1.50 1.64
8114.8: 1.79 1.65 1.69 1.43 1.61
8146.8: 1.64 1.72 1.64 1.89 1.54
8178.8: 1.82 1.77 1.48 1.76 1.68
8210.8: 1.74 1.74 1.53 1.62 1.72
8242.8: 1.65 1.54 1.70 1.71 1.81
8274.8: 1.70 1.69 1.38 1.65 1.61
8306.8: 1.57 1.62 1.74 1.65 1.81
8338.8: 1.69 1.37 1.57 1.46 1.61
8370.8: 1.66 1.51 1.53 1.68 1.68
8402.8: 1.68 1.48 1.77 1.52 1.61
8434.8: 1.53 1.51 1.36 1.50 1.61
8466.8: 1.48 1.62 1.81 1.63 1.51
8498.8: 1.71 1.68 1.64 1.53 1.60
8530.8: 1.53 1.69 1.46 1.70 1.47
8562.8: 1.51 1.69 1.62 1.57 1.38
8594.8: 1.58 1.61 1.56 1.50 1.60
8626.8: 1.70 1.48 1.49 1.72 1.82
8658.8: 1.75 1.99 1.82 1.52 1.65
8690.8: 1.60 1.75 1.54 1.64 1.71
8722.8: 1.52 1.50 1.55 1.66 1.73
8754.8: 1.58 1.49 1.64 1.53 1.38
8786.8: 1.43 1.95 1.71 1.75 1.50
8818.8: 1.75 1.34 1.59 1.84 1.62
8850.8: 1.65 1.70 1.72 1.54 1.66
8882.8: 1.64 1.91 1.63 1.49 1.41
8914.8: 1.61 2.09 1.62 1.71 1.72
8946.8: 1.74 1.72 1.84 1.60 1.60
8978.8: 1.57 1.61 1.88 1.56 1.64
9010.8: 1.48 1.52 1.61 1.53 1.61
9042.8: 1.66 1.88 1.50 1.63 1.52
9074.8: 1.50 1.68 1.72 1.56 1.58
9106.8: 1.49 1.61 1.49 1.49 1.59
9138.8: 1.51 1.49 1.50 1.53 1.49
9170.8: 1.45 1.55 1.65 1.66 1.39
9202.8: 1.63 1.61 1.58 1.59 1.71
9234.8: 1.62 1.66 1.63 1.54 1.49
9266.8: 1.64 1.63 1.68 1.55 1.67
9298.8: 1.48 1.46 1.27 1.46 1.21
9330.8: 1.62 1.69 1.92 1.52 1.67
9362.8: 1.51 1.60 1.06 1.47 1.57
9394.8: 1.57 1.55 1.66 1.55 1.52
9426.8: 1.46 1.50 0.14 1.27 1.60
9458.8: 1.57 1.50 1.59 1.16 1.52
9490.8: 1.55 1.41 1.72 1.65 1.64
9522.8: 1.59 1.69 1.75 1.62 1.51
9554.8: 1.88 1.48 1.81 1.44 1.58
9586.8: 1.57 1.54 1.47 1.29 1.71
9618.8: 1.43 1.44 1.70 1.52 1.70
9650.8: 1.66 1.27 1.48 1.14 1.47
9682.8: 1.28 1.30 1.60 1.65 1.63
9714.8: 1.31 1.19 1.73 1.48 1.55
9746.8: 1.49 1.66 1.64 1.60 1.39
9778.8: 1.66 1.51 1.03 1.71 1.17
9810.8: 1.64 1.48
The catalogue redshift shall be 0.18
